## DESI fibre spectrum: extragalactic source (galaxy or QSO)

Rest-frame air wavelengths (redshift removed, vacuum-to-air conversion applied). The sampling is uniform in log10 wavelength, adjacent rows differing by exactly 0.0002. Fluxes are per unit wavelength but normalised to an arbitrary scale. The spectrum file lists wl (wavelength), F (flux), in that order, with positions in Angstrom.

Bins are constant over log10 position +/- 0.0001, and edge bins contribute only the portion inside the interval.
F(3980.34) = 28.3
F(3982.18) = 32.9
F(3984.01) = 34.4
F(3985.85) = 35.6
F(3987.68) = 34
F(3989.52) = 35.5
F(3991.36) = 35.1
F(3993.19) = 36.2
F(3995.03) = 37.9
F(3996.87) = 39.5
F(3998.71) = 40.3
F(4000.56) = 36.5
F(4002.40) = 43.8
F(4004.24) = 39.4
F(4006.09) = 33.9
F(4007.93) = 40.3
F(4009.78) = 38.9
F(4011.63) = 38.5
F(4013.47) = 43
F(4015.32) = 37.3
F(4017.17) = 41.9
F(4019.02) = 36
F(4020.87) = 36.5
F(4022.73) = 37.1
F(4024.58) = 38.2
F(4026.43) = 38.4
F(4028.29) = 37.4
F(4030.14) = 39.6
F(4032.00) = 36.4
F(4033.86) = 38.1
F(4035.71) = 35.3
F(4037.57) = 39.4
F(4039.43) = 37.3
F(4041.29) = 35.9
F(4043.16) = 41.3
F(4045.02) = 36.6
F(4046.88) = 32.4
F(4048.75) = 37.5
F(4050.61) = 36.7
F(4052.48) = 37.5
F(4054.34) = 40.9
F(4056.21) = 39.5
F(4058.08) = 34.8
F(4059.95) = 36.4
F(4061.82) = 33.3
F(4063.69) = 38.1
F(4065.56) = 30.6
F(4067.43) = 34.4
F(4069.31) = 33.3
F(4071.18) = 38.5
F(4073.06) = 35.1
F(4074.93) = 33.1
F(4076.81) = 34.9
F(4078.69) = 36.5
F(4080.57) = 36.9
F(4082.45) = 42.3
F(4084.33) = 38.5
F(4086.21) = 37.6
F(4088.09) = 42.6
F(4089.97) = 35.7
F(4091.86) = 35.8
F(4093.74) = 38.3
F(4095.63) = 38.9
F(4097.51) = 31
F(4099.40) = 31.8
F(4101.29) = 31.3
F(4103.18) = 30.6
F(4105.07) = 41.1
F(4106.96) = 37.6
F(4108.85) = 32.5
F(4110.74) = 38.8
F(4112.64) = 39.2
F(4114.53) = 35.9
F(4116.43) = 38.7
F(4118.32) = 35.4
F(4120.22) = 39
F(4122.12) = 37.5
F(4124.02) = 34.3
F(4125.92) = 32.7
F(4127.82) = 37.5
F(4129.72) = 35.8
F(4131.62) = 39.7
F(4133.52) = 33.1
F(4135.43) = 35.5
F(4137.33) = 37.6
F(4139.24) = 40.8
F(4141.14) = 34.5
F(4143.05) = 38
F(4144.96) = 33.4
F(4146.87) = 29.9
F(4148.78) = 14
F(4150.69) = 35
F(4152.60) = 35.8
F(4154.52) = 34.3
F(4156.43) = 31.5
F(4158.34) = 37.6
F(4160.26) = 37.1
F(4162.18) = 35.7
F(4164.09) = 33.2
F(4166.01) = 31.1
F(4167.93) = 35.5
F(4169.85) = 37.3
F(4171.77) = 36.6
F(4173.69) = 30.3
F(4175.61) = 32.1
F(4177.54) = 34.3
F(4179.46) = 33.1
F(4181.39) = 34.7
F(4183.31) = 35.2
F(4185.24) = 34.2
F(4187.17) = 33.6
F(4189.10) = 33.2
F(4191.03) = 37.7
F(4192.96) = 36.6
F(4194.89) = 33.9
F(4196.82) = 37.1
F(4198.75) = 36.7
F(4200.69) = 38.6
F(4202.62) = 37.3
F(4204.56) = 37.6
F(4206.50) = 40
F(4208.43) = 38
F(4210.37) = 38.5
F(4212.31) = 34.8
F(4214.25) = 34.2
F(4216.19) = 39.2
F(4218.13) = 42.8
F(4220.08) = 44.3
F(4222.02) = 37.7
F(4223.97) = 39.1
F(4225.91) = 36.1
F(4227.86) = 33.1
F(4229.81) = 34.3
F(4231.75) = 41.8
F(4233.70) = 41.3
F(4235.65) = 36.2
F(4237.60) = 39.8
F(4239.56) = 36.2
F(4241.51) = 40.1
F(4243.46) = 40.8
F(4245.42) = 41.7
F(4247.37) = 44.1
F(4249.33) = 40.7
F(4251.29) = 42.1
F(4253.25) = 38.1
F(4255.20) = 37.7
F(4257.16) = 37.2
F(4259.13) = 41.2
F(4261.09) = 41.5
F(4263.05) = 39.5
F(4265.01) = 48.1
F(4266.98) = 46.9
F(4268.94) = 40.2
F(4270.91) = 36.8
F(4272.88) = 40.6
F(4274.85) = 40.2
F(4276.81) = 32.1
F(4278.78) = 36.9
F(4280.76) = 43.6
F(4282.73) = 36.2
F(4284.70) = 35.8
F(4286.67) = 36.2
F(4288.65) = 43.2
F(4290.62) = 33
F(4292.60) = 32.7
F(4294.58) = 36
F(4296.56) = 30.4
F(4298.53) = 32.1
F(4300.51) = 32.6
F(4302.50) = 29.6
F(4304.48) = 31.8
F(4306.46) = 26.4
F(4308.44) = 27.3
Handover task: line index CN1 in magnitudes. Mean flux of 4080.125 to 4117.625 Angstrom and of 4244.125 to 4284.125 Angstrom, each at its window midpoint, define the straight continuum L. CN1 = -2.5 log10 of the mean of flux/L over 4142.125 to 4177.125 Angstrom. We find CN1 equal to 0.146 mag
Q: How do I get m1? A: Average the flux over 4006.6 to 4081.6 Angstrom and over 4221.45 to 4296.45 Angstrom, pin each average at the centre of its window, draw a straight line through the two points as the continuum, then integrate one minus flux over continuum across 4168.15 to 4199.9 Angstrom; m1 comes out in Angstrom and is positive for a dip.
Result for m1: 2.8 Angstrom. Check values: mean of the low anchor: 37.1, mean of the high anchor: 38.8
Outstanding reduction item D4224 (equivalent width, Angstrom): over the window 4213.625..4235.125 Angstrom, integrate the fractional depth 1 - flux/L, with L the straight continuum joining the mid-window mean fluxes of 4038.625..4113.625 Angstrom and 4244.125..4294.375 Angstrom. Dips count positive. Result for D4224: 0.08 Angstrom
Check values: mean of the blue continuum 36.4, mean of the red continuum 39.4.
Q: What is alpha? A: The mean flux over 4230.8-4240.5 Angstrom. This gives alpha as 39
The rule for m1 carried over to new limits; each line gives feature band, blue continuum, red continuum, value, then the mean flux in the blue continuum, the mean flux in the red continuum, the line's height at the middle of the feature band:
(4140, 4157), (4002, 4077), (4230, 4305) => 2.6 Angstrom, 37.2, 38.3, 37.7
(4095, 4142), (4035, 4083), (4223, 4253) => 1.7 Angstrom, 36.4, 39.1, 37.3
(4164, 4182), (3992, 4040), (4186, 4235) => 1.8 Angstrom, 38.3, 37.5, 37.6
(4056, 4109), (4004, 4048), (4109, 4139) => 1.8 Angstrom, 37.8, 36.7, 37.2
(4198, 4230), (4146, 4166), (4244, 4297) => -1.9 Angstrom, 32.4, 39.1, 35.8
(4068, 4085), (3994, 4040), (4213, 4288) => 1.0 Angstrom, 38.4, 39.3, 38.7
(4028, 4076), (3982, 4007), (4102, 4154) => -0.4 Angstrom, 36.9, 35.3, 36.2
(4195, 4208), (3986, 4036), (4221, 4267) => 0.6 Angstrom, 38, 39.7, 39.4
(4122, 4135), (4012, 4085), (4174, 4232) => 0.4 Angstrom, 37.1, 36.5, 36.8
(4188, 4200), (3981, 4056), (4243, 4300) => 0.8 Angstrom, 37.6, 38.7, 38.4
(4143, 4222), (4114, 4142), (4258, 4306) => 3.4 Angstrom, 36.6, 37.2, 36.8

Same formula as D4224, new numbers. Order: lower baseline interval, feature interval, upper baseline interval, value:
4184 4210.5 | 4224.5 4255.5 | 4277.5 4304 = -2.7 Angstrom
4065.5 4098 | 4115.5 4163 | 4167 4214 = 1.5 Angstrom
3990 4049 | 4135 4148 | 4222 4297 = 1.0 Angstrom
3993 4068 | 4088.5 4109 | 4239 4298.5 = 1.5 Angstrom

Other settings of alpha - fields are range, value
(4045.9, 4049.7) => 35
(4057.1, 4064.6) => 35.7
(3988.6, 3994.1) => 35.6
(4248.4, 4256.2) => 39.7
